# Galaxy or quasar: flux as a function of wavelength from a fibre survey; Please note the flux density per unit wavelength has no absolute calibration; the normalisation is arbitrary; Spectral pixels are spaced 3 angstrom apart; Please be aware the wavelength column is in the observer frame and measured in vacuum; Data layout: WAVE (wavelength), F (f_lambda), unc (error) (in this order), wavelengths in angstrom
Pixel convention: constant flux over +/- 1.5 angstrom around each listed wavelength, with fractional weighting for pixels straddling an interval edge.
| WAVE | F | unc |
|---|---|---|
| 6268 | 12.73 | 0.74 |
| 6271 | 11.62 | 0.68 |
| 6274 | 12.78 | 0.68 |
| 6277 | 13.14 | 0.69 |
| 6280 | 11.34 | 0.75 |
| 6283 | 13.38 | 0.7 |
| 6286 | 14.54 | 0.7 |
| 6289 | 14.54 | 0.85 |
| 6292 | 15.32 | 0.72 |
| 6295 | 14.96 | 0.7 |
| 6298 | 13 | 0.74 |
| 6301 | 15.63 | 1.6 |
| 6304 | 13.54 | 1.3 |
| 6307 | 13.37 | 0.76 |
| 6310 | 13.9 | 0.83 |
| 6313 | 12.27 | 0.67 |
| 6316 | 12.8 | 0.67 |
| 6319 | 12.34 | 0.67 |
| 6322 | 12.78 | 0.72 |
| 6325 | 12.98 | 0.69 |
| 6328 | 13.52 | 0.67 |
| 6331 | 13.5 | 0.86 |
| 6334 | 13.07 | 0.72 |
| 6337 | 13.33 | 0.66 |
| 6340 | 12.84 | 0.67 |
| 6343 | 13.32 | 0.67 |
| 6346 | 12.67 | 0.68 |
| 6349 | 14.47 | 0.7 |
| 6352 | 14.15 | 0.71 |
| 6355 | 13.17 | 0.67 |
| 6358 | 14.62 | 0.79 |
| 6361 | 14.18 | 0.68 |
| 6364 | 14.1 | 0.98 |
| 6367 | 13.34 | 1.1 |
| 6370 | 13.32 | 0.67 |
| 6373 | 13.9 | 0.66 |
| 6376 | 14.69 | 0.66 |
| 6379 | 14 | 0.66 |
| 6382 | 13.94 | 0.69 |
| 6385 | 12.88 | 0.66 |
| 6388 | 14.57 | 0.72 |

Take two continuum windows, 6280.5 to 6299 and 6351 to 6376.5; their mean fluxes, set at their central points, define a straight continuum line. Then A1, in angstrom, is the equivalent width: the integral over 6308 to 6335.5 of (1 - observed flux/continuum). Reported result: 2.0 angstrom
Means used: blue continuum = 14.2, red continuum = 13.9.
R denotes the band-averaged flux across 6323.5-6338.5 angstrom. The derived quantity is 13.3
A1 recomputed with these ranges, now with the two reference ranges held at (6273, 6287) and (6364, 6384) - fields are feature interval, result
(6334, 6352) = 0.3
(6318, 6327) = 0.4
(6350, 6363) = -0.3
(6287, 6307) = -1.9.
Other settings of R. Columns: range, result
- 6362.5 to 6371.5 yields 13.6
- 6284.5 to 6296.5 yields 14.8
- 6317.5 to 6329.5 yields 12.9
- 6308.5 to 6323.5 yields 12.8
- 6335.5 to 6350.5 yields 13.3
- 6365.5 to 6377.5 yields 13.8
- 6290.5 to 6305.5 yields 14.5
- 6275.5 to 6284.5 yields 12.6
